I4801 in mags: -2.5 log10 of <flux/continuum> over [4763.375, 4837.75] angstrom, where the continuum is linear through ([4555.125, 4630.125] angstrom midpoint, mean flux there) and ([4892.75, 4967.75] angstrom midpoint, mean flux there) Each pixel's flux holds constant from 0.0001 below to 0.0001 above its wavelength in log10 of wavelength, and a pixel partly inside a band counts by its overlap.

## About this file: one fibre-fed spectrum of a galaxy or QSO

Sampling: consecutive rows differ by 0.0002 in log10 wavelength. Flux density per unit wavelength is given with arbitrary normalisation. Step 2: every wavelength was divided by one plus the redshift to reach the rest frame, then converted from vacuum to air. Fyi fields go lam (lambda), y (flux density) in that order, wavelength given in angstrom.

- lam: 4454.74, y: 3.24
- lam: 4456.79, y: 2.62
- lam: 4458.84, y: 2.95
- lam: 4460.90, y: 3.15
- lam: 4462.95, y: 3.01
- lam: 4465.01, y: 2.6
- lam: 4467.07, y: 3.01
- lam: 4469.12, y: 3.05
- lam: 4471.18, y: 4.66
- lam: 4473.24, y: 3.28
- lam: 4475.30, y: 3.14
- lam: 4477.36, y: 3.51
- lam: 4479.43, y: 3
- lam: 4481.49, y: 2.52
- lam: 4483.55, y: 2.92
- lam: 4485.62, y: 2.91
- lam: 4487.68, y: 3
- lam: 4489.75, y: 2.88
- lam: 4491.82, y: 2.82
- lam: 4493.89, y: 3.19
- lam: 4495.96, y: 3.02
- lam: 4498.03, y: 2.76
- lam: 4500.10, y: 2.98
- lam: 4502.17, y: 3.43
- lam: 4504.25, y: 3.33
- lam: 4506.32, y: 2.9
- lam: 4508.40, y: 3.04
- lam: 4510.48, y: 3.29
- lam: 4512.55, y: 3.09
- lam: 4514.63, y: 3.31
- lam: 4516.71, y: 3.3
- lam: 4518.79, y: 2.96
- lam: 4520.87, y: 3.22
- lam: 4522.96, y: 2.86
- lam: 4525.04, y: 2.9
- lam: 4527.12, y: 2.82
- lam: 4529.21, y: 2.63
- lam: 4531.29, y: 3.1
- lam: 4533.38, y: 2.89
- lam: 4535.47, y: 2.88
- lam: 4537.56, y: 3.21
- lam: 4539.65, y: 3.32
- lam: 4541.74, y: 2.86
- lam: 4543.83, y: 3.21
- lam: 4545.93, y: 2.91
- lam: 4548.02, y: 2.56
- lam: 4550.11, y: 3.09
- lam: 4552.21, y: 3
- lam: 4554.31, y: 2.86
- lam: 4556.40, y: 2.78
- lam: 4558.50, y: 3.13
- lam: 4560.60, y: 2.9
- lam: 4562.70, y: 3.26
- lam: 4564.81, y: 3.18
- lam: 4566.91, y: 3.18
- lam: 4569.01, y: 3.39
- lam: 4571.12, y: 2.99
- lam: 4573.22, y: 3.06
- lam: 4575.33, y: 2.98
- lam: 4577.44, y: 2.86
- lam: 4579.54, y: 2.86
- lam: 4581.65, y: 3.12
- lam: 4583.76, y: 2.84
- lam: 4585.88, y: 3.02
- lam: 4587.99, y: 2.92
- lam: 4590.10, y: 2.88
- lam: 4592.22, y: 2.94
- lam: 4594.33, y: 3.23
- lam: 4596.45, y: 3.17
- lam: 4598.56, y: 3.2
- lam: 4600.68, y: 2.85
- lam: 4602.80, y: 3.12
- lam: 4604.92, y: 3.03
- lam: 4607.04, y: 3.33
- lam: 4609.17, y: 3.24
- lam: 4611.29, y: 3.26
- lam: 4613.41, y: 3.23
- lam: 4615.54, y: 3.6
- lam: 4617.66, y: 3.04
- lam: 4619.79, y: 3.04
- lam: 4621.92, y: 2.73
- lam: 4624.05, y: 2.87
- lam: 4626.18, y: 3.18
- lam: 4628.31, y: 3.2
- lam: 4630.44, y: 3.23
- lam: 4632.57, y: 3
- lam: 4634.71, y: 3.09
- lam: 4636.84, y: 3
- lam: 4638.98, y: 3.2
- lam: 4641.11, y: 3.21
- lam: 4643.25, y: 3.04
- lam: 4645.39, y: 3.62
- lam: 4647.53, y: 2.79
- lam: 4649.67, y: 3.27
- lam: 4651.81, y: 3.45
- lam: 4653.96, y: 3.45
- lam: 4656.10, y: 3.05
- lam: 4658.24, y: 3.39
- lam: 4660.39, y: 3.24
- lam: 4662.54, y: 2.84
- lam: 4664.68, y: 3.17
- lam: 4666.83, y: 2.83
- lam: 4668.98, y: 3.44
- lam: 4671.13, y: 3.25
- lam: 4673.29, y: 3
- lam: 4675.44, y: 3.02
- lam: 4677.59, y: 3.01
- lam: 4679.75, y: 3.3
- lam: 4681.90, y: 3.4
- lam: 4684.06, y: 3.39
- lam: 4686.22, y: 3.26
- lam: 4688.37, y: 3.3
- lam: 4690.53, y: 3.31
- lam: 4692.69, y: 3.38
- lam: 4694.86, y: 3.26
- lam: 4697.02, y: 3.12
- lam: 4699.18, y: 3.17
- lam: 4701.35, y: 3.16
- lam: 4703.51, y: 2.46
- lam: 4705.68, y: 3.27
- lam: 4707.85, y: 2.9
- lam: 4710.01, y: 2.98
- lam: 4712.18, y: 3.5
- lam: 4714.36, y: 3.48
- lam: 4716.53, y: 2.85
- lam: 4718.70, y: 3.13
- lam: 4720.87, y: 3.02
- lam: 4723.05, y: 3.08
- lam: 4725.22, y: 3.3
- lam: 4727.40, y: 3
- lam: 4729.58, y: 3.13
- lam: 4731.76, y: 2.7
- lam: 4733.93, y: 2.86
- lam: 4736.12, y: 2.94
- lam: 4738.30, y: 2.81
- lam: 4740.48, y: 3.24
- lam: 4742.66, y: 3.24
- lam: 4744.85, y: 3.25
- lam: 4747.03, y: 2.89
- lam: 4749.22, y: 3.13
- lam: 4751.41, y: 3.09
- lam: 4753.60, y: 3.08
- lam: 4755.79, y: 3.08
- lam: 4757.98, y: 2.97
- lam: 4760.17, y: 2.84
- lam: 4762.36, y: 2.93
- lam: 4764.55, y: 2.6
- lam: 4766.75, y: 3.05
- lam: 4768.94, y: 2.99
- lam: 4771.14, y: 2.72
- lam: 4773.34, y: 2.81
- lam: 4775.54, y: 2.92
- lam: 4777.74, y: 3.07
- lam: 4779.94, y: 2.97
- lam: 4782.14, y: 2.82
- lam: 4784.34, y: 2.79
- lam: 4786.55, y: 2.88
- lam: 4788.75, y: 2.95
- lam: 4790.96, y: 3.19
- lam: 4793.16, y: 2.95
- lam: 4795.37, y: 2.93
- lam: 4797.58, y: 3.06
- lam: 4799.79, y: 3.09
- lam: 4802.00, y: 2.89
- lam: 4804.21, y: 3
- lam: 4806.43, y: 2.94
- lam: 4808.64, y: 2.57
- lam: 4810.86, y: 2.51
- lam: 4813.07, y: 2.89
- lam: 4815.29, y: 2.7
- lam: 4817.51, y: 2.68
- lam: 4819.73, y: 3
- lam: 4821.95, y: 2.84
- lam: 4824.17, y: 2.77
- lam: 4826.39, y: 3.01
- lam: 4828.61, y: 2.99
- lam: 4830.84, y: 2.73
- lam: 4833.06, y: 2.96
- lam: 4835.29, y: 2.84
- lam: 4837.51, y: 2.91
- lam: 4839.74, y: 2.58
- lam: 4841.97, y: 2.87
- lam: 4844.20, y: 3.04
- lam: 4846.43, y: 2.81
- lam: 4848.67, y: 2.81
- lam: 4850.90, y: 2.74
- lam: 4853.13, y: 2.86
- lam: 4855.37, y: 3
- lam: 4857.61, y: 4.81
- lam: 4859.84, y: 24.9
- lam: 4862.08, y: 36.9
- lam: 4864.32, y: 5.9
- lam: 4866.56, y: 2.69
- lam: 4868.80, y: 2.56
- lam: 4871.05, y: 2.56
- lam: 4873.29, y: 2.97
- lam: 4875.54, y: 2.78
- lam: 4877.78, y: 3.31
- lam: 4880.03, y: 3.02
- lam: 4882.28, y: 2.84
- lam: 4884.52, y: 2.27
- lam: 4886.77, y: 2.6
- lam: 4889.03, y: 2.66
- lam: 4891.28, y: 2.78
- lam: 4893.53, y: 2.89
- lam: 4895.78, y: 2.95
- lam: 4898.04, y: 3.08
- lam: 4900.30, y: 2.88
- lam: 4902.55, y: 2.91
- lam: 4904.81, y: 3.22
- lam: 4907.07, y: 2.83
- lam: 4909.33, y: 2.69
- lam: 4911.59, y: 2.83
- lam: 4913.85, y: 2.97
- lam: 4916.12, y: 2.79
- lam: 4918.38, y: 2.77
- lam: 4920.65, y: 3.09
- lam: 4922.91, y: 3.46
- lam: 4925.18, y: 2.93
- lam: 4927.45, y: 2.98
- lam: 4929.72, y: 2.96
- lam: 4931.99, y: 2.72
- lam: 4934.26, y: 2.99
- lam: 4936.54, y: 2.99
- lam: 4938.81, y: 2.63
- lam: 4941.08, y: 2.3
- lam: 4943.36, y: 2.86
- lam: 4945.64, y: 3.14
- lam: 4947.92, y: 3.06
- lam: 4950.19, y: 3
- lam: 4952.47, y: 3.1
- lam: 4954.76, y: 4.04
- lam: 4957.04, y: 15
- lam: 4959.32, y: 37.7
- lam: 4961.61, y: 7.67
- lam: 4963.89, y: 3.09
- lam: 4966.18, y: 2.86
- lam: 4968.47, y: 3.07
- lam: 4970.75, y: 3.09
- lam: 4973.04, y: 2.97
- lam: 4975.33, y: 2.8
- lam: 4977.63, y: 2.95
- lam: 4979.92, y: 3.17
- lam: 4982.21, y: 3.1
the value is 0.35 mag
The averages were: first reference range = 3.08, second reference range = 4.54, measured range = 2.88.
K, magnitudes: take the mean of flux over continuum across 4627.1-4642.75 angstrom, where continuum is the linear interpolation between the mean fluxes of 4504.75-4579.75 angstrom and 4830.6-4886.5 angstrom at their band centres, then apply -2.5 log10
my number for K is 0.18 mag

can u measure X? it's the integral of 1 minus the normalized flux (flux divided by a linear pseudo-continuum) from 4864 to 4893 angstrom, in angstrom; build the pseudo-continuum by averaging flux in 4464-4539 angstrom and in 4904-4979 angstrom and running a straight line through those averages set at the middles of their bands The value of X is 9.5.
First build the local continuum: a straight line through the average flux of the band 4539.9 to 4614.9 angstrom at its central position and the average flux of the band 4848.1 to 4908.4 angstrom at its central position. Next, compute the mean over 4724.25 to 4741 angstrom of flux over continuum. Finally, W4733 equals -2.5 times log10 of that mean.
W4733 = 0.35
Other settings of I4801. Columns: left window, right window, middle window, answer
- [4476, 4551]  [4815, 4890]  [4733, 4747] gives 0.32 mag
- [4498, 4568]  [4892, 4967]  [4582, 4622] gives 0.07 mag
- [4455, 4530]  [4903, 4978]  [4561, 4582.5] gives 0.08 mag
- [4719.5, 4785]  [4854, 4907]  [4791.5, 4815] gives 0.34 mag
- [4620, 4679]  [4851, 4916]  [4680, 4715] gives 0.09 mag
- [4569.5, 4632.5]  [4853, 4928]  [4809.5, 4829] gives 0.46 mag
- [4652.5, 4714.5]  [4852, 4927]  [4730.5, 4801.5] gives 0.26 mag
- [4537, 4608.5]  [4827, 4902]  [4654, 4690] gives 0.13 mag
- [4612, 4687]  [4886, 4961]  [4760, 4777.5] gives 0.28 mag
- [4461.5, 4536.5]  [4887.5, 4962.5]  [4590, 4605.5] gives 0.11 mag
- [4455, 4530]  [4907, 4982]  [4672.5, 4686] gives 0.15 mag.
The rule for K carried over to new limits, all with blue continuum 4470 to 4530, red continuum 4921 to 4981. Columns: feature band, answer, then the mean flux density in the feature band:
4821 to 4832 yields 0.48 mag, 2.87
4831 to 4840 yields 0.50 mag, 2.84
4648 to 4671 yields 0.17 mag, 3.2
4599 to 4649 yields 0.15 mag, 3.13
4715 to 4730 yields 0.29 mag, 3.08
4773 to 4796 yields 0.41 mag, 2.94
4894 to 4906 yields 0.50 mag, 3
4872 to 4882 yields 0.48 mag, 3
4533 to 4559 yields 0.11 mag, 2.98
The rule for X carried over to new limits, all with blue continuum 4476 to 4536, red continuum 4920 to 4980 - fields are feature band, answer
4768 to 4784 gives 5.0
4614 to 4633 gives 2.3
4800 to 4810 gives 3.4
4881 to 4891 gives 4.4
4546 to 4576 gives 2.2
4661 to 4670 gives 1.5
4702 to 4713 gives 2.5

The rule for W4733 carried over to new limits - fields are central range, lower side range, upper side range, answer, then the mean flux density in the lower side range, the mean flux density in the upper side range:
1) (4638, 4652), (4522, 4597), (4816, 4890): 0.09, 2.99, 4.67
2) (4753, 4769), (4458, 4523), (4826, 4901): 0.40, 3.1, 4.66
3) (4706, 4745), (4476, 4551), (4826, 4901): 0.29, 3.02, 4.66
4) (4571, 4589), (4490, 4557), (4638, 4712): 0.04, 3.02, 3.18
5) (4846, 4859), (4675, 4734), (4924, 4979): 0.18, 3.14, 5.11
